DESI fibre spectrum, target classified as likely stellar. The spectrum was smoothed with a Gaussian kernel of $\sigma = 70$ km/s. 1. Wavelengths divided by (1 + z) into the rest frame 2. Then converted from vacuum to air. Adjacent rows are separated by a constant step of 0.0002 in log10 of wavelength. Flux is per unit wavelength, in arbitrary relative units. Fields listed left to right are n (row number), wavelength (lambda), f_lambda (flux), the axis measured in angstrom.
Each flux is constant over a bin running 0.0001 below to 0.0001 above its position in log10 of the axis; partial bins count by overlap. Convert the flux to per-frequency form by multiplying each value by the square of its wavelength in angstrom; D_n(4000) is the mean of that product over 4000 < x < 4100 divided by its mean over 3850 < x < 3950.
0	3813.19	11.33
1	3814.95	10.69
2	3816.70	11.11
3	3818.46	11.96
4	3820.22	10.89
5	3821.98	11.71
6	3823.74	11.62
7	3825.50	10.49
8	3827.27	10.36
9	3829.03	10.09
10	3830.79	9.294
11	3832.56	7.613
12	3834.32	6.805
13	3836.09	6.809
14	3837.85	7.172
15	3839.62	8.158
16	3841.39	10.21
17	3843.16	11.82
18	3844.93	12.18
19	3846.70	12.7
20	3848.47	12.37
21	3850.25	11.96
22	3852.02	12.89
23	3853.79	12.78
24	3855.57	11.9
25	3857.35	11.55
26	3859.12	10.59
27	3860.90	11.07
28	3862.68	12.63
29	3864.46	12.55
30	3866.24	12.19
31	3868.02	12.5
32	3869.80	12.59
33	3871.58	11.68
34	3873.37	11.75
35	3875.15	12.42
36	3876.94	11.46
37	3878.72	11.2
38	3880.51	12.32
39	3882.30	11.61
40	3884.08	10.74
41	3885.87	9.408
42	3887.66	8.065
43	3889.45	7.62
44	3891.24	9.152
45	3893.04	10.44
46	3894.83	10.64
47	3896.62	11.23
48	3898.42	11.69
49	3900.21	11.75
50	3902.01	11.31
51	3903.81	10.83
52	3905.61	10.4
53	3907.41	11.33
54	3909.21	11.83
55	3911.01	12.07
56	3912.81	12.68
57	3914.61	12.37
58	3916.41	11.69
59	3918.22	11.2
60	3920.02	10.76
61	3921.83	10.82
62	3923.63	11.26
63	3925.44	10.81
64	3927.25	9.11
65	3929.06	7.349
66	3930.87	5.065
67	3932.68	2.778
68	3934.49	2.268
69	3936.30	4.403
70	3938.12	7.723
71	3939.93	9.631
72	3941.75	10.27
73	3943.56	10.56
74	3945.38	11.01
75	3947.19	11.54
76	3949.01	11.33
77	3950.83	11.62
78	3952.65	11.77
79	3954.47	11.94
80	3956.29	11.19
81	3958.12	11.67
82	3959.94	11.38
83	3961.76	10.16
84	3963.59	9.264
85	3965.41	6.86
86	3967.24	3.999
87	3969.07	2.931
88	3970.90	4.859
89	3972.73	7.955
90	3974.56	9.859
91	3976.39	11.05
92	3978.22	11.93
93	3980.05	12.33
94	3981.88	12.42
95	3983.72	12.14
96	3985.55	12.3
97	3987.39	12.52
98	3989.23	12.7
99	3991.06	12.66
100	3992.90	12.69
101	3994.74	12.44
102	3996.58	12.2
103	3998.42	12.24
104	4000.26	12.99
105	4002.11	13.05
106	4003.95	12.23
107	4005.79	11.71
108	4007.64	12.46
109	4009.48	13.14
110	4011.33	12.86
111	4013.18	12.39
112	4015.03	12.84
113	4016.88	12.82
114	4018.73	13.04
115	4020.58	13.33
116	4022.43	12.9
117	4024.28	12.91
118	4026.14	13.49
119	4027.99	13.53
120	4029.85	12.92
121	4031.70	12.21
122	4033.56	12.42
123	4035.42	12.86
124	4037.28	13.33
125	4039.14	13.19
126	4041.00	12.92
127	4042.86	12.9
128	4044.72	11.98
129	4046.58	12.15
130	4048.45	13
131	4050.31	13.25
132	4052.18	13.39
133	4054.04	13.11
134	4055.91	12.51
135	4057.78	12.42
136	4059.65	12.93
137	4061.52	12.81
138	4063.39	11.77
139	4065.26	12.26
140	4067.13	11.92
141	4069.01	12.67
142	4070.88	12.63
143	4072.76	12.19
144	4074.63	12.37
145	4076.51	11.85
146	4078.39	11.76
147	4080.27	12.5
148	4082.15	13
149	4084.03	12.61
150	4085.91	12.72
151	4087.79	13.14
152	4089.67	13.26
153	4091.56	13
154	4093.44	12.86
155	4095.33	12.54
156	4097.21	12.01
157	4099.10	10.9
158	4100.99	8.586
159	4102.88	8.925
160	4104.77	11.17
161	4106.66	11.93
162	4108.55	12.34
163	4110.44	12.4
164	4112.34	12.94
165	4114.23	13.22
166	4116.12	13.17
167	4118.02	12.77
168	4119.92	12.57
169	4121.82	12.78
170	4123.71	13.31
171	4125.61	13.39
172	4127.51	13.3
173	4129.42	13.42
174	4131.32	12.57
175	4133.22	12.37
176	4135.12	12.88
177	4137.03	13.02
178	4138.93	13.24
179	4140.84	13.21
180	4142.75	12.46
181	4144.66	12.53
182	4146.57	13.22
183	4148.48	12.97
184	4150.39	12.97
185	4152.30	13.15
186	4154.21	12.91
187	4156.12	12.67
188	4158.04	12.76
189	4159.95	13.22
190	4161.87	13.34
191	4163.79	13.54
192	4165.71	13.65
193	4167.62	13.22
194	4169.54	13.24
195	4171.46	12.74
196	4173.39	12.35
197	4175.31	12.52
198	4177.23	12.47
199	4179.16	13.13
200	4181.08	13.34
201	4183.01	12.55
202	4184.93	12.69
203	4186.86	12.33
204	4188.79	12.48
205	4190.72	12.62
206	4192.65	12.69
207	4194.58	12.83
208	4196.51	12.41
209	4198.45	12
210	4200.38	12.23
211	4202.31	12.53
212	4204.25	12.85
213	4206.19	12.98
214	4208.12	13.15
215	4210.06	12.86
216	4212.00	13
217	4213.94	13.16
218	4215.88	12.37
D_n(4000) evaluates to 1.3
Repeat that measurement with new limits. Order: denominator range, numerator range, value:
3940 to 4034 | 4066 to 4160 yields 1.17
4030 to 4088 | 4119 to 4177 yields 1.08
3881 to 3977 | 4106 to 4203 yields 1.49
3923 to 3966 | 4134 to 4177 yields 1.56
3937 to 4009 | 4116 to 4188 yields 1.31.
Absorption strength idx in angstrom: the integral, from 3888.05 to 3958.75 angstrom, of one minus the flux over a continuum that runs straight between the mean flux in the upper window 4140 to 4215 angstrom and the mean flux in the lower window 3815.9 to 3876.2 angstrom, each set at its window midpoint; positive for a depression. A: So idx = 8.5 angstrom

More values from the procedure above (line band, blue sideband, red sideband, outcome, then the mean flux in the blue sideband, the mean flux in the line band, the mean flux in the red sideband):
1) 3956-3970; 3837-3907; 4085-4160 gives 4.0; 11.2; 8.3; 12.6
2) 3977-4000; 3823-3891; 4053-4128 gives -1.4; 10.8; 12.4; 12.4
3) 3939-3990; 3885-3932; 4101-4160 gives 3.3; 10.4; 10.2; 12.6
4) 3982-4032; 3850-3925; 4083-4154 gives -3.0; 11.3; 12.7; 12.5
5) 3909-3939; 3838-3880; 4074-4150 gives 7.3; 11.7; 9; 12.5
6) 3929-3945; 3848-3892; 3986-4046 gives 7.0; 11.4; 6.78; 12.7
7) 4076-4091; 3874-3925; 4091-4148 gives -0.5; 11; 12.6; 12.4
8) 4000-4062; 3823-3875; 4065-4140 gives -4.3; 10.9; 12.8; 12.4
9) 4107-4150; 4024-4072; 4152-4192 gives -0.2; 12.7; 12.9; 12.9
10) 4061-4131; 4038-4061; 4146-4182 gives 3.0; 12.8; 12.4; 13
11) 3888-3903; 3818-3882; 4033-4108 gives 1.2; 11.1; 10.4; 12.3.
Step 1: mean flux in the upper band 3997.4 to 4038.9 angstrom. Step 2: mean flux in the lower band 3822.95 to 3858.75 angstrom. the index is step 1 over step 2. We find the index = 1.23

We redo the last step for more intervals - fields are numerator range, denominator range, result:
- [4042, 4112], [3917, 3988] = 1.30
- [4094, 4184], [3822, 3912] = 1.16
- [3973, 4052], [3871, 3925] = 1.14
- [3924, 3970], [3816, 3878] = 0.79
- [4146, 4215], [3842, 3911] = 1.13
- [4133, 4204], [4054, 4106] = 1.06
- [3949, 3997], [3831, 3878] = 0.95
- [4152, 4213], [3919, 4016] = 1.24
